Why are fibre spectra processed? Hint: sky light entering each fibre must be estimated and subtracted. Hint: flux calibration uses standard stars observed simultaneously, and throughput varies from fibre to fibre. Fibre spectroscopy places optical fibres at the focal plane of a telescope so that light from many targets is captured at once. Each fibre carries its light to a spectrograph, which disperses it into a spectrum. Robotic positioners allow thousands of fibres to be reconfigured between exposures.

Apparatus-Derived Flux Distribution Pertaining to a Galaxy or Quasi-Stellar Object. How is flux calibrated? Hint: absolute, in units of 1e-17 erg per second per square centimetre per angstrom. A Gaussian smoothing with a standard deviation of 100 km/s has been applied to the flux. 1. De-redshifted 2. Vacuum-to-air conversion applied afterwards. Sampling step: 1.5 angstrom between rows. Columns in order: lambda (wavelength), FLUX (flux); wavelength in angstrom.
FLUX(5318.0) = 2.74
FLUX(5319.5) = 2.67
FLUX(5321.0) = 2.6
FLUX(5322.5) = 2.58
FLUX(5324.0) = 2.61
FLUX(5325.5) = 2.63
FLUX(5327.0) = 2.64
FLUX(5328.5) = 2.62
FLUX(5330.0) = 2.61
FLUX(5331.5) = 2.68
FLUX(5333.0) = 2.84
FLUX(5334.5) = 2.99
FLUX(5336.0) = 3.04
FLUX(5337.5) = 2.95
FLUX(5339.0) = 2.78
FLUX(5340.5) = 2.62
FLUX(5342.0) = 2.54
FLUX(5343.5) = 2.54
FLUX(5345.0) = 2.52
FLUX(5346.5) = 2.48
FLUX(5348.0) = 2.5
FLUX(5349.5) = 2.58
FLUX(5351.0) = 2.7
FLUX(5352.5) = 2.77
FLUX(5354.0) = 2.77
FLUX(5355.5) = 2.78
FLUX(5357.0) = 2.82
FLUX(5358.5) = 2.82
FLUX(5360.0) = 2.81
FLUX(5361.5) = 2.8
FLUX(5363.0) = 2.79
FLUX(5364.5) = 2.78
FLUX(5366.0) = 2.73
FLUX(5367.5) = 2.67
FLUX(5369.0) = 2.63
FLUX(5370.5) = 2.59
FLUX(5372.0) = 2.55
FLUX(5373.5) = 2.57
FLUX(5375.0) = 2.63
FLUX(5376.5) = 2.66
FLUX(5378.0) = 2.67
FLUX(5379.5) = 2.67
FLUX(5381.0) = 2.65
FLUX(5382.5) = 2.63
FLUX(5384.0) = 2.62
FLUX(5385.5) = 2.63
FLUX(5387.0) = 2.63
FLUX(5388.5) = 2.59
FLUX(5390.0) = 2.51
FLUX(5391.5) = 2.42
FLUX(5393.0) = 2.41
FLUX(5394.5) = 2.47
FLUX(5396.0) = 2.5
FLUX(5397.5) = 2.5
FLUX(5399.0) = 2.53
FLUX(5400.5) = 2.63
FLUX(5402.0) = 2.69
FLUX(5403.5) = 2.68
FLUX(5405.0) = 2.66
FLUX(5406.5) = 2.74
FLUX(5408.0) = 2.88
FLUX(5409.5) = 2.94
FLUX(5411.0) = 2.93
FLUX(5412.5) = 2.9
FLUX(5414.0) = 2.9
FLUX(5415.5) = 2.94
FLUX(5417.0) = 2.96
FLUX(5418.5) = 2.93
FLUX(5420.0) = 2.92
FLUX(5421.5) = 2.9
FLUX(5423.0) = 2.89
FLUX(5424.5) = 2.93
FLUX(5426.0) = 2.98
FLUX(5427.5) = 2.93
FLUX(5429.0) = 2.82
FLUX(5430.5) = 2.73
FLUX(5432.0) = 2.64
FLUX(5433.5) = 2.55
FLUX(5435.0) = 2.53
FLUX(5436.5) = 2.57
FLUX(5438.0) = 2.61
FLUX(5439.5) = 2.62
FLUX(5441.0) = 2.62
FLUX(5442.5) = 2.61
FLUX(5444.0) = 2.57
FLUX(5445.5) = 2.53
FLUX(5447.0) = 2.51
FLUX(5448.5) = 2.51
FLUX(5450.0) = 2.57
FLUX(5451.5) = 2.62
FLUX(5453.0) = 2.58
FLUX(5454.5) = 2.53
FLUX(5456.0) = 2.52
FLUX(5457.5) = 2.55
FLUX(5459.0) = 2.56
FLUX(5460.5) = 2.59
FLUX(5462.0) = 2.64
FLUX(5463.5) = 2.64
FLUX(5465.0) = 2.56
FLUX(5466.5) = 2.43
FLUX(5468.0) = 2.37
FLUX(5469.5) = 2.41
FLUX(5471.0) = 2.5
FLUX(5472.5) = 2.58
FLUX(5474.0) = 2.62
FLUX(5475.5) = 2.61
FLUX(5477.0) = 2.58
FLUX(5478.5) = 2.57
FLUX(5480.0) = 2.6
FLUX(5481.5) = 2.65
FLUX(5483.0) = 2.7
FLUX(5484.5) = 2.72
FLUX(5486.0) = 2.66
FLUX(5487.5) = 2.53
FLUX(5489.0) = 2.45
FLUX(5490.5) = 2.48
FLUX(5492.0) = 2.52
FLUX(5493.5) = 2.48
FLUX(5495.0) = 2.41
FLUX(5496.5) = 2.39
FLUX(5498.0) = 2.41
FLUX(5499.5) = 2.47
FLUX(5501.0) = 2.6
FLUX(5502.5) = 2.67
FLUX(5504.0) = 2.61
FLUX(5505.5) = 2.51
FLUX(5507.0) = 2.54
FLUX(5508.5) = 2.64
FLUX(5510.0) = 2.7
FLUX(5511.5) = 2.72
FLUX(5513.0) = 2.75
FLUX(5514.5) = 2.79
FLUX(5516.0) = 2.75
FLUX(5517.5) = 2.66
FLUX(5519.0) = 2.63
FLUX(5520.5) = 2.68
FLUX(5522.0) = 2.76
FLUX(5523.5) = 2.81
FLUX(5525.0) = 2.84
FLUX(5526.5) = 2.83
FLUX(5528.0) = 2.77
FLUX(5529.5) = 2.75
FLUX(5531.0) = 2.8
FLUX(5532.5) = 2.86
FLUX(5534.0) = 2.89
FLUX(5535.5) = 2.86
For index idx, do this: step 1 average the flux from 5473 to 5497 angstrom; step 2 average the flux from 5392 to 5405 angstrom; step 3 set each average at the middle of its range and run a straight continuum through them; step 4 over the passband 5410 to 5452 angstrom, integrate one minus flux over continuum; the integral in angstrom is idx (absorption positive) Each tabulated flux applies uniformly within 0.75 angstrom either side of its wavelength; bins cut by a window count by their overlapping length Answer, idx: -3.02 angstrom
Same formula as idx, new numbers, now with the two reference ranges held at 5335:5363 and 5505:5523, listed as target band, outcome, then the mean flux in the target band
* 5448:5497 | 2.6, 2.55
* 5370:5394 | 1.1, 2.59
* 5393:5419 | -0.3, 2.74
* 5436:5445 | 0.3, 2.6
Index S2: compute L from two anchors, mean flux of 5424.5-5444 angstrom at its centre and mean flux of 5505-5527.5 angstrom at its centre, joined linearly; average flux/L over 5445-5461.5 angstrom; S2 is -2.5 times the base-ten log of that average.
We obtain 0.058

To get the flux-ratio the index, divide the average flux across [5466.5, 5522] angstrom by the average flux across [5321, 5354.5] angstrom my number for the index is 0.96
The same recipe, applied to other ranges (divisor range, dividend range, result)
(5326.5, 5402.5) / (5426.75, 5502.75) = 0.97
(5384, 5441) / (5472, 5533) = 0.97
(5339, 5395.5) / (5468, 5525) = 0.99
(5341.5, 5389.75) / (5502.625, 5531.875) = 1.02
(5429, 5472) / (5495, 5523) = 1.02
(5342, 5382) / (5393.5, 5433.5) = 1.04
